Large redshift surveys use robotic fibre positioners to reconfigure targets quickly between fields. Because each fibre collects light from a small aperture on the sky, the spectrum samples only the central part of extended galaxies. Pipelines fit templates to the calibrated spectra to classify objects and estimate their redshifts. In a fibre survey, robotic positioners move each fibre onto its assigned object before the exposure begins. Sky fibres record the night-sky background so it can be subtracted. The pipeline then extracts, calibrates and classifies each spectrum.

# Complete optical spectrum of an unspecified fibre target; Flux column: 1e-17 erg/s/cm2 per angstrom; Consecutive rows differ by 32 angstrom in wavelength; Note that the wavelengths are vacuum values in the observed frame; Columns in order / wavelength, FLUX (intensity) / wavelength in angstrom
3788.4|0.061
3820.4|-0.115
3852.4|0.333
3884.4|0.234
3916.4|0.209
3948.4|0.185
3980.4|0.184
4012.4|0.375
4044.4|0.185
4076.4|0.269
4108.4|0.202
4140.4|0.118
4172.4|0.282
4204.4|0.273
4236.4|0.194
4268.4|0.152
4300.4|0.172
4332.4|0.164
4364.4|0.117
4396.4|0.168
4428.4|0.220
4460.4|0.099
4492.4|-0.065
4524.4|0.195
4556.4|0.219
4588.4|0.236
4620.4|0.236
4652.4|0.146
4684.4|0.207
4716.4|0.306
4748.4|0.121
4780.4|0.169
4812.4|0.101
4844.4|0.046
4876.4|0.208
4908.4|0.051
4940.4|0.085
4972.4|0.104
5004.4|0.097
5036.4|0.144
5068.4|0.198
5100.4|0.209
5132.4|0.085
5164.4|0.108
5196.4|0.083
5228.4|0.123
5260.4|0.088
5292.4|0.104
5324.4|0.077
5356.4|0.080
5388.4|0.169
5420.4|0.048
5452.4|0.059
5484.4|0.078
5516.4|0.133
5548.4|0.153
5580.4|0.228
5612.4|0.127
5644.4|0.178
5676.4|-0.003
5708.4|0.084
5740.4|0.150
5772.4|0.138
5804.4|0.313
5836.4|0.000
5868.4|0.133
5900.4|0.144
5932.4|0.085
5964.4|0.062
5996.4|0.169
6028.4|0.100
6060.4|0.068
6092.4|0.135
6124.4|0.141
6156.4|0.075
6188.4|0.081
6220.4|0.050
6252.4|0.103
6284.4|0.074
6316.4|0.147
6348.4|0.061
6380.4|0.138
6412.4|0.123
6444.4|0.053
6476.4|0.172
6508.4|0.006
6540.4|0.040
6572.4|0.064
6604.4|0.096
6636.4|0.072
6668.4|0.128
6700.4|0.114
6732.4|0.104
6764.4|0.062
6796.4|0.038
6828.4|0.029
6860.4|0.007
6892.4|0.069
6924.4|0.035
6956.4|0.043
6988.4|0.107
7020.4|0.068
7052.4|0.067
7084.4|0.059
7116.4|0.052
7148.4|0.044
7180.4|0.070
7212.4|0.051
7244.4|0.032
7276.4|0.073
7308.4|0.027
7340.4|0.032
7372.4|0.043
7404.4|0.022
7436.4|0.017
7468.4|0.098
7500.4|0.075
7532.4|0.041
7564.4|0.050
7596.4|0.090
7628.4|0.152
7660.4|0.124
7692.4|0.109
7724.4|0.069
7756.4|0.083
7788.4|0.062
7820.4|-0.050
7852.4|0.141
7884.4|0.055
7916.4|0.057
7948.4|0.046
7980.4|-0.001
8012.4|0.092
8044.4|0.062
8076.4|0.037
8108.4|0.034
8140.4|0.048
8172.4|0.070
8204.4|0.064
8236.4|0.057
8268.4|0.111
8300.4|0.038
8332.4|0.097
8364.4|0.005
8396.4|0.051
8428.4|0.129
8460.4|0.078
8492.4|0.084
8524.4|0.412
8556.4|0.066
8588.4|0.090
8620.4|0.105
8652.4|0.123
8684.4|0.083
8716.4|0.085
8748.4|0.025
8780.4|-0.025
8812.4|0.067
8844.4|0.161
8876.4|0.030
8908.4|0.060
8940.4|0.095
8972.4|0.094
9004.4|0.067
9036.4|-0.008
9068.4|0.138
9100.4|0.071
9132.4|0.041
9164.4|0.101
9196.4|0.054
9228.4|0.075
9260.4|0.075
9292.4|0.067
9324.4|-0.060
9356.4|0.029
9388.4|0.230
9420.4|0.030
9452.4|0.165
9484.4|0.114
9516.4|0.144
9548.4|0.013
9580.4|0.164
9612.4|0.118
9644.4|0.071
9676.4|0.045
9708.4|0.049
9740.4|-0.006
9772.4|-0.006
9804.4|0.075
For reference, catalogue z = 1.286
